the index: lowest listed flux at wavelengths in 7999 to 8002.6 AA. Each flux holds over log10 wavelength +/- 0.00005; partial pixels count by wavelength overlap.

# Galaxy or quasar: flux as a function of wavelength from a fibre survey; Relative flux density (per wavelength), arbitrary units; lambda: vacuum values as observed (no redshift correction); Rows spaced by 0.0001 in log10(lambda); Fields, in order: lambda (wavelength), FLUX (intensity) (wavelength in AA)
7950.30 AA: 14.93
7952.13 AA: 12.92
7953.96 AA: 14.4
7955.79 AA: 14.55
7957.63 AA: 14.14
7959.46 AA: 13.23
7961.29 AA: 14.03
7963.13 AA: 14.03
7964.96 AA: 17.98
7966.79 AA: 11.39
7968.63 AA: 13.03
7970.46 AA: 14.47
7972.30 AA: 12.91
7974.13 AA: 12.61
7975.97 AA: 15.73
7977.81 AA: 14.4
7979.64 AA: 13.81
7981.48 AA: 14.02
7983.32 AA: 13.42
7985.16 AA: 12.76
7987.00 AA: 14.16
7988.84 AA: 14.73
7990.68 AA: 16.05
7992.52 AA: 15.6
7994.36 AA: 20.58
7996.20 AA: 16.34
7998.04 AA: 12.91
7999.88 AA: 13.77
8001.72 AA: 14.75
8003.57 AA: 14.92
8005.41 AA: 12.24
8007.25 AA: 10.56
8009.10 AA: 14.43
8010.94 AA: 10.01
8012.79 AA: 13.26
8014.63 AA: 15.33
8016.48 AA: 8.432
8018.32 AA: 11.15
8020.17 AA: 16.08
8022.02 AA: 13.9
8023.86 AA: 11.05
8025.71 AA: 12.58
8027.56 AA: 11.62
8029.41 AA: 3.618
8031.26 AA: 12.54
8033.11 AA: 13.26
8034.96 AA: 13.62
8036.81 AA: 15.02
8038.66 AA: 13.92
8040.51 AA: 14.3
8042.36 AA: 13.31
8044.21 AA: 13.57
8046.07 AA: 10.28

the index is 13.77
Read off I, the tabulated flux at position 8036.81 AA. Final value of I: 15.02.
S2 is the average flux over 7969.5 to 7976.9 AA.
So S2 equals 13.9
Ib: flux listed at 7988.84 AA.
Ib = 14.73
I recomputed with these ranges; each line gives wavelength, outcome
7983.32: 13.42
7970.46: 14.47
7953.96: 14.4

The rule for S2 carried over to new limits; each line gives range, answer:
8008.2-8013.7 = 12.6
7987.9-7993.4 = 15.5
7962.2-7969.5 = 14.1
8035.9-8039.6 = 14.5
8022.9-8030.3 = 9.77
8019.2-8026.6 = 13.4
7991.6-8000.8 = 15.8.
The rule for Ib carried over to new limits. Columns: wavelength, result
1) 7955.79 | 14.55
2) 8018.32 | 11.15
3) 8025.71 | 12.58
